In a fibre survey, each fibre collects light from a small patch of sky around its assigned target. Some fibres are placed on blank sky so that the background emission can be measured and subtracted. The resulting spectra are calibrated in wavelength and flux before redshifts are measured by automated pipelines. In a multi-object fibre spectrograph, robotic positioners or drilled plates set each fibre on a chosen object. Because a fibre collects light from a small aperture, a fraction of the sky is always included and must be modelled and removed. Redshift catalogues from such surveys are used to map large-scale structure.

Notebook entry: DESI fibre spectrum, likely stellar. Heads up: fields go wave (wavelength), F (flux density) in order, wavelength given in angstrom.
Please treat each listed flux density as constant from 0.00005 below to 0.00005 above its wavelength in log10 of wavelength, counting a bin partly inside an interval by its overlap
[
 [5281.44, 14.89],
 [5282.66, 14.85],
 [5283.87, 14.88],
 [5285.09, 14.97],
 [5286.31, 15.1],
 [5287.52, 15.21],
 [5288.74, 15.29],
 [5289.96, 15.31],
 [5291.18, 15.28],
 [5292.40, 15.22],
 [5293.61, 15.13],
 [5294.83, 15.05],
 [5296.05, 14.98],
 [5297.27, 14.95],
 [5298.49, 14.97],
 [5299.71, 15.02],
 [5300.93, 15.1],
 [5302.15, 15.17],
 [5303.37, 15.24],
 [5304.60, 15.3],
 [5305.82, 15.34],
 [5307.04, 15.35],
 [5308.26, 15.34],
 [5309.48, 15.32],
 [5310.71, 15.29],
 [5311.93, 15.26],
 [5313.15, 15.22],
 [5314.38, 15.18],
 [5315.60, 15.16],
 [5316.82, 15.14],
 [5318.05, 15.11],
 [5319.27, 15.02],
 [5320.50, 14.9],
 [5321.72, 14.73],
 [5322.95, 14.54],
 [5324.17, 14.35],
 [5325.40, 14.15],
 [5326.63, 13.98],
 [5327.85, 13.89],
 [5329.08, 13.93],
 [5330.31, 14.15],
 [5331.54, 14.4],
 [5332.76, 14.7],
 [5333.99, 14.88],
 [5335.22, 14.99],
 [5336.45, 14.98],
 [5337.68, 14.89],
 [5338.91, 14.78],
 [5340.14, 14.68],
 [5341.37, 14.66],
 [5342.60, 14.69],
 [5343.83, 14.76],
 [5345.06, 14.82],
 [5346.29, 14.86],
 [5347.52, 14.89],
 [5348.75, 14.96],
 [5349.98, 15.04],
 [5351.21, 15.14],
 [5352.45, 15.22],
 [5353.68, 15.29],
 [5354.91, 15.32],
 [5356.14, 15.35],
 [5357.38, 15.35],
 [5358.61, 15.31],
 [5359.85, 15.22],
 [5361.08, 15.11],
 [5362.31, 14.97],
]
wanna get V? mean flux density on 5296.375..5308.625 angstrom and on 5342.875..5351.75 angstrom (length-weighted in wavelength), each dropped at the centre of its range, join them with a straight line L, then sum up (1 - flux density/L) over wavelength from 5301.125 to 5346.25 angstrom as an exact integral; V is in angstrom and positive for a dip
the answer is 0.6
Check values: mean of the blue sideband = 15.2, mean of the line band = 14.8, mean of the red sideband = 14.9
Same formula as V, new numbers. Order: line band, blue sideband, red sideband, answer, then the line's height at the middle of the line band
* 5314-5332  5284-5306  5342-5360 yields 0.64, 15.1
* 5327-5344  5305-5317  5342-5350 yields 0.45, 15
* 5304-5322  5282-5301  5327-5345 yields -0.41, 14.8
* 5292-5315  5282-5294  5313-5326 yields -0.29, 15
